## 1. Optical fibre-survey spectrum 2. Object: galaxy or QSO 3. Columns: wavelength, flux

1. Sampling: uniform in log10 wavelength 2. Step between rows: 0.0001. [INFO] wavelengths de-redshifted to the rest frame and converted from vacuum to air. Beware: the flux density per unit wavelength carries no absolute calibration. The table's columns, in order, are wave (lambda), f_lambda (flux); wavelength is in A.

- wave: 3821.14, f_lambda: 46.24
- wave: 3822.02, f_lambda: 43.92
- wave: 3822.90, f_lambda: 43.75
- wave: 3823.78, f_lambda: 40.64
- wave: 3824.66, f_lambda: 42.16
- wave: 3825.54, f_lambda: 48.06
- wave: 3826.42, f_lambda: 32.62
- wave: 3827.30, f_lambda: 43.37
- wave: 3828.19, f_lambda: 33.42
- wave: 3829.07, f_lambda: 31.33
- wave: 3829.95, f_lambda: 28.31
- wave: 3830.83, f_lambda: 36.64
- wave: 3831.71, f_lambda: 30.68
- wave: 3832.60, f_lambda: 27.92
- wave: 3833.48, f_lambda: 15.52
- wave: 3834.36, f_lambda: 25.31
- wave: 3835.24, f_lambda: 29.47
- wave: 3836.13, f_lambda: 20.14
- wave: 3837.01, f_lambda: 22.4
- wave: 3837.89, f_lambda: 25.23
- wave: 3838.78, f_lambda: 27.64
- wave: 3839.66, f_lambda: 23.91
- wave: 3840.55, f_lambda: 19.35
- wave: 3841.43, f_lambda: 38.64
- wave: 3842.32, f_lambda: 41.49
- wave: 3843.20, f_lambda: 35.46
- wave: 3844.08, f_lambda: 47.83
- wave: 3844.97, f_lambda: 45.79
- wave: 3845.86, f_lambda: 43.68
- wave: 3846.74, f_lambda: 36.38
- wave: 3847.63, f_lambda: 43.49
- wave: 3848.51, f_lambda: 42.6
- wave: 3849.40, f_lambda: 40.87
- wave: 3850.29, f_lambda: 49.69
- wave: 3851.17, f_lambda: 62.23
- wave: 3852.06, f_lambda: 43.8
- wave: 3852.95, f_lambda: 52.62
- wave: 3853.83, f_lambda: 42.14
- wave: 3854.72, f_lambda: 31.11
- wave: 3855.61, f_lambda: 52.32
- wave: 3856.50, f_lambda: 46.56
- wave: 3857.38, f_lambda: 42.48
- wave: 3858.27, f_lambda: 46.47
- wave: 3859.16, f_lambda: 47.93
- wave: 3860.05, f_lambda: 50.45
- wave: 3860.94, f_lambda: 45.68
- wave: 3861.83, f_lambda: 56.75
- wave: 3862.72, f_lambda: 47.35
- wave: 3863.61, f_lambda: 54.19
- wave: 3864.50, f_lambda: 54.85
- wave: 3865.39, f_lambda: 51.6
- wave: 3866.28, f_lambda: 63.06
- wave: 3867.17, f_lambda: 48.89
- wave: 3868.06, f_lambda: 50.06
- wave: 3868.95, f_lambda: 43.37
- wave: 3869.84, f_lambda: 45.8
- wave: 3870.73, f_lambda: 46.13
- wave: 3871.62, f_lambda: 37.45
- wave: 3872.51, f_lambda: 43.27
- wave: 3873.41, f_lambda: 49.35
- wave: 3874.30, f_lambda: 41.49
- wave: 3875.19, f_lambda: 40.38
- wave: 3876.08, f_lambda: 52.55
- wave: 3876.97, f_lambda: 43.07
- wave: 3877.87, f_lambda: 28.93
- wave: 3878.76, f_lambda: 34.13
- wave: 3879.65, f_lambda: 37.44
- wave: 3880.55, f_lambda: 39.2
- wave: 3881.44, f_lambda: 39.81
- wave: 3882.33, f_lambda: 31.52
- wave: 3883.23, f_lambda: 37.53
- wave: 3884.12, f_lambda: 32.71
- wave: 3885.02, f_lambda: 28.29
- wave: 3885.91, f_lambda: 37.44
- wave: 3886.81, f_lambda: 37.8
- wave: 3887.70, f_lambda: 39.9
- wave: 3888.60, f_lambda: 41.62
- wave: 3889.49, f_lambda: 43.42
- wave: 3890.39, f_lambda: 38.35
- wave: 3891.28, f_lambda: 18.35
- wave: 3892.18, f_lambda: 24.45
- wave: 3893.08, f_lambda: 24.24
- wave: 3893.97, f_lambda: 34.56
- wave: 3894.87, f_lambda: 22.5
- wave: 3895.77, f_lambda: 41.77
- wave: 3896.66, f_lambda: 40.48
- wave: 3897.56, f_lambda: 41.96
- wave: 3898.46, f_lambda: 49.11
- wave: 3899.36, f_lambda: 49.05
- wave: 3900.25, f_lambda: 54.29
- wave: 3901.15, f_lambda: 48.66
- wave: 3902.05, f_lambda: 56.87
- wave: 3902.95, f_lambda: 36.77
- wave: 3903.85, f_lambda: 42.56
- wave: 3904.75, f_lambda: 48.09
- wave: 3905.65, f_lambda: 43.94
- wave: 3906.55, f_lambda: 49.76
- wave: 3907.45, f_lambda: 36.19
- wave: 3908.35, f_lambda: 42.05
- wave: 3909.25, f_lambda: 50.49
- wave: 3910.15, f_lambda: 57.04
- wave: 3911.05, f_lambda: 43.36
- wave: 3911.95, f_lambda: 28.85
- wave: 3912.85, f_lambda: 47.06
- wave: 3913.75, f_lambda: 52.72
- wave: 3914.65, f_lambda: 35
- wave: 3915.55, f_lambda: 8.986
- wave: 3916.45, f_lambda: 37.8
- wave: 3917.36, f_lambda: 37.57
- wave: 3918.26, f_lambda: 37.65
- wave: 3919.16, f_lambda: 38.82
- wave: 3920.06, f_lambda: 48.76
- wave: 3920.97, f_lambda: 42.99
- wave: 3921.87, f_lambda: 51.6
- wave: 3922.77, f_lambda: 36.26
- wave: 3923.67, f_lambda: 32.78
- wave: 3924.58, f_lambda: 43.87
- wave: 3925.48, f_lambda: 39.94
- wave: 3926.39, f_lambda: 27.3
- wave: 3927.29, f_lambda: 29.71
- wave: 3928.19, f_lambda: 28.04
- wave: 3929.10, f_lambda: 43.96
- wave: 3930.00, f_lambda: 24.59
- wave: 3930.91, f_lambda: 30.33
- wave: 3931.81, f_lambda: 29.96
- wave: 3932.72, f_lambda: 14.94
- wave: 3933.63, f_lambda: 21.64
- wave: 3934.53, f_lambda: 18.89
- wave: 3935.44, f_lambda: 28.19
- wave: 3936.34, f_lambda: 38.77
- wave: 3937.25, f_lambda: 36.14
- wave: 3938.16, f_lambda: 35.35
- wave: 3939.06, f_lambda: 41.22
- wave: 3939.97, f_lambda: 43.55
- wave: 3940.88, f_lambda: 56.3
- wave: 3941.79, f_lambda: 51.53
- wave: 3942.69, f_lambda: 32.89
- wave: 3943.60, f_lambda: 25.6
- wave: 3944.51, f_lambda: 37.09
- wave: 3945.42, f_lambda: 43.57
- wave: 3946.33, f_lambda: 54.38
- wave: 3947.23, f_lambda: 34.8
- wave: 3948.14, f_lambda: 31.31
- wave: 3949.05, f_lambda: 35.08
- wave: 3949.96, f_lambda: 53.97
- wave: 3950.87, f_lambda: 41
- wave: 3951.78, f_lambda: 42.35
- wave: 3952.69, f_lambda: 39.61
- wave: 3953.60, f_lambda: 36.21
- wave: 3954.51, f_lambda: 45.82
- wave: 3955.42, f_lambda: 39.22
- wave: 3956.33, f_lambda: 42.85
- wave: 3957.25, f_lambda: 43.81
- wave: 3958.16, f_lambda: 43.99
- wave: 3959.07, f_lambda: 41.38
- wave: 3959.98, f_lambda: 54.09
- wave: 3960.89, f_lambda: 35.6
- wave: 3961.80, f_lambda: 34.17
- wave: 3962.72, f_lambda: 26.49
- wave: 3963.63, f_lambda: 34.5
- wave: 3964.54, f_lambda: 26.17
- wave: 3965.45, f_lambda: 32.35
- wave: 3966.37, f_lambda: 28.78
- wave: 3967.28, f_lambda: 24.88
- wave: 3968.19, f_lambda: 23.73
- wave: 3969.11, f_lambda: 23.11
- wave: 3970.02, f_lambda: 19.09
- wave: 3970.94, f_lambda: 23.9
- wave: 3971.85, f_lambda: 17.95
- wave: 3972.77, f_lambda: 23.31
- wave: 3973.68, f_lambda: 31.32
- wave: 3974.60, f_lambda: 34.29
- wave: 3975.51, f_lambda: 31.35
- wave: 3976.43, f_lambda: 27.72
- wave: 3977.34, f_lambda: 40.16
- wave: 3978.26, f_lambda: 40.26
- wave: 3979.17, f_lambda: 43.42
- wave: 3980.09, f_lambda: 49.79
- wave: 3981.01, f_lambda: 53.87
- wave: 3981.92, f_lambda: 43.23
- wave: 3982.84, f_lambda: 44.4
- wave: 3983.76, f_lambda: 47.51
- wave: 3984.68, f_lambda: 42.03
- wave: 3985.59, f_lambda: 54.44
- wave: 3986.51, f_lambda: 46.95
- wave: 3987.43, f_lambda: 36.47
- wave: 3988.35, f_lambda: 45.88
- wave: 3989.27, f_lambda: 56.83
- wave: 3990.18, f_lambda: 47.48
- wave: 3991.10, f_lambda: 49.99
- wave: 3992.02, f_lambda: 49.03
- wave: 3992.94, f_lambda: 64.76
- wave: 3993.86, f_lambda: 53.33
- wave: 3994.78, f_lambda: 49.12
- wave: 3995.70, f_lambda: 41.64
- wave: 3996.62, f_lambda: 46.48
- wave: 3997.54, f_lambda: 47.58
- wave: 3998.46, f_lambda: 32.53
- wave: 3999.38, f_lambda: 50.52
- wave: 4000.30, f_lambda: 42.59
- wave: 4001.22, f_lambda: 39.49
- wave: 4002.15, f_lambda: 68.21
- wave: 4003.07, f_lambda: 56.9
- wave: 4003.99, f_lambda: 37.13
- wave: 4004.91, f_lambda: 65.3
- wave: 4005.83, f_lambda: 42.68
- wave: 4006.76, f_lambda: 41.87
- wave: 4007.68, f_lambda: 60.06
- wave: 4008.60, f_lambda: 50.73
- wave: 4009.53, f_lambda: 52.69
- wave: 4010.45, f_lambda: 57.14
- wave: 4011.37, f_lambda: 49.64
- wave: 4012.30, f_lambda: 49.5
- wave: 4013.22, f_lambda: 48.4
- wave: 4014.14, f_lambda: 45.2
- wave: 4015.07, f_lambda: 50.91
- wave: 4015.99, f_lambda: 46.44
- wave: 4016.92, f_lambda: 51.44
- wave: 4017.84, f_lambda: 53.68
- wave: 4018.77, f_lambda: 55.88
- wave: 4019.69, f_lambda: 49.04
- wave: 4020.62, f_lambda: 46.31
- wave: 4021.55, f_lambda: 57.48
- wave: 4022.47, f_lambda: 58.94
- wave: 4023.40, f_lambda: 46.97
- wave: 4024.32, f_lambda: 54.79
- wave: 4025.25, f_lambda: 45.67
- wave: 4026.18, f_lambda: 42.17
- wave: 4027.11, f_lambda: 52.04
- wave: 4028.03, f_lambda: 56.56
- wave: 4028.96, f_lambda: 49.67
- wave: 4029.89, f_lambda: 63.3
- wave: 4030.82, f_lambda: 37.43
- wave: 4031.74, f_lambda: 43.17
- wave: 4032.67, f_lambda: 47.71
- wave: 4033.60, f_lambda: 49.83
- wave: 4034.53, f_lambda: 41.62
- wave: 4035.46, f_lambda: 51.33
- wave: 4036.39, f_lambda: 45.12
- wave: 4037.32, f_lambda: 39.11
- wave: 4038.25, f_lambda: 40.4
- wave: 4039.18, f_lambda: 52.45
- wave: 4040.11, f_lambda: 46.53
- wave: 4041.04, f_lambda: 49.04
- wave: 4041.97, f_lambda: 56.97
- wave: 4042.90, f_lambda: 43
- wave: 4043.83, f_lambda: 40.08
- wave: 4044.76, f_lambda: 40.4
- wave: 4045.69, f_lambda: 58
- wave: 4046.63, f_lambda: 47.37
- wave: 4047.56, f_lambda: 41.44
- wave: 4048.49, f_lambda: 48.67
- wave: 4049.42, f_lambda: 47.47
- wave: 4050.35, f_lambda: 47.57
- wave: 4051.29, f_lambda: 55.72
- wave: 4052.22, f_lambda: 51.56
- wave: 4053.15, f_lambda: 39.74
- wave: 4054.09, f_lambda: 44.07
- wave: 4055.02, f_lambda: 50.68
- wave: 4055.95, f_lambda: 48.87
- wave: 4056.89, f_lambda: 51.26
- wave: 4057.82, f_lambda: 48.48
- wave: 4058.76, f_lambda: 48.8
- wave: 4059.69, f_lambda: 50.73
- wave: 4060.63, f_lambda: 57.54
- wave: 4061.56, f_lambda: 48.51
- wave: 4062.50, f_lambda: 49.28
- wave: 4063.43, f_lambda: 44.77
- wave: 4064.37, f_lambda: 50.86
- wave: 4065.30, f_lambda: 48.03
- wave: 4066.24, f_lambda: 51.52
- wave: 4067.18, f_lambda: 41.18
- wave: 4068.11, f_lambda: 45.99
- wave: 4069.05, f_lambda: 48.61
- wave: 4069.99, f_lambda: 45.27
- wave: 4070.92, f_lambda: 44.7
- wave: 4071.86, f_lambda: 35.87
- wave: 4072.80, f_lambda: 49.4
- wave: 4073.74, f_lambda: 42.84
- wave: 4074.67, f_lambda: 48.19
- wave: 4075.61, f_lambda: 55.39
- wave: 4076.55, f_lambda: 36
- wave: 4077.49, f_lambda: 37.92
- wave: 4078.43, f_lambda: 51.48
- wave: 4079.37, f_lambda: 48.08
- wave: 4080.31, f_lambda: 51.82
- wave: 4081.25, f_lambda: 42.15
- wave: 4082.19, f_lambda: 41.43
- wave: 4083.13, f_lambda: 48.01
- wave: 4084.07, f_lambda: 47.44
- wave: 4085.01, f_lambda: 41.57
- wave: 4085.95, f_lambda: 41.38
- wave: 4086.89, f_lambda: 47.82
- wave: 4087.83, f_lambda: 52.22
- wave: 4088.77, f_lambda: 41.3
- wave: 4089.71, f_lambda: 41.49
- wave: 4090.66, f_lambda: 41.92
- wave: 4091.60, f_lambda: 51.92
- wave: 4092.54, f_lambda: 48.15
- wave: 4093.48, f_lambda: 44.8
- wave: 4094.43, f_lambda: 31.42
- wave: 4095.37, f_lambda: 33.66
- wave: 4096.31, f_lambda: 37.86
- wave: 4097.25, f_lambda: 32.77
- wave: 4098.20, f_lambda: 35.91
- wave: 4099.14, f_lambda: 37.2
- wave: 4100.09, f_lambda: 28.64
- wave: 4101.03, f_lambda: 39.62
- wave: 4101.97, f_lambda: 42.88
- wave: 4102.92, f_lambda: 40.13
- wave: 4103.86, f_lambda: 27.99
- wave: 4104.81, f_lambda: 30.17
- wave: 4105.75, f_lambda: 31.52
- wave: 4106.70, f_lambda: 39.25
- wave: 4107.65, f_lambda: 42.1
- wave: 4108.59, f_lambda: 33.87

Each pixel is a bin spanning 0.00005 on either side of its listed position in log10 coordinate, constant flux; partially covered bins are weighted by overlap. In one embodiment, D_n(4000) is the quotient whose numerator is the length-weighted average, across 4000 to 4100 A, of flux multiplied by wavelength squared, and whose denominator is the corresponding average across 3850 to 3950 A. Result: 1.26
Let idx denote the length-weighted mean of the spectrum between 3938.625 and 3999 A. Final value 40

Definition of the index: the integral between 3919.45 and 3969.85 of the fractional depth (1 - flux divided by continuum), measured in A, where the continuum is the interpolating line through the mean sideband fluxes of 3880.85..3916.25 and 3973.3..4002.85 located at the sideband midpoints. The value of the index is 7.3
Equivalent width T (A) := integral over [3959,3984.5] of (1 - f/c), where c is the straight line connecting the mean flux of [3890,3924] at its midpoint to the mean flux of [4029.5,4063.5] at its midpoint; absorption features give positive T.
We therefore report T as 5.6 A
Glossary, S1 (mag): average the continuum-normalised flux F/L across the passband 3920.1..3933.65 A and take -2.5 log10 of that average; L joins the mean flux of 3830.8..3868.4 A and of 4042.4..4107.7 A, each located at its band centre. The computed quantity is 0.23 mag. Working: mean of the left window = 41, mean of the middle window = 34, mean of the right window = 44.3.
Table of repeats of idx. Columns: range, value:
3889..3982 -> 37.3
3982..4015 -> 48.9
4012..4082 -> 48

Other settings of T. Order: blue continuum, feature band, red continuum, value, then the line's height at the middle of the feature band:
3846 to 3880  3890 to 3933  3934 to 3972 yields 2.39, 40.8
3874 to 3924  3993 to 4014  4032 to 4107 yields -3.31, 42.8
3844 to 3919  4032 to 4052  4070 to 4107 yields -2.54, 41.8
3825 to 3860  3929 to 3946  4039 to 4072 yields 3.13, 42.1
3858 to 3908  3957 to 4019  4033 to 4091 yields 2.71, 44.9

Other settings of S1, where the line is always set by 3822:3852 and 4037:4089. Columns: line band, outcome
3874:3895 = 0.077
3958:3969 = 0.255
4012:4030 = -0.139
